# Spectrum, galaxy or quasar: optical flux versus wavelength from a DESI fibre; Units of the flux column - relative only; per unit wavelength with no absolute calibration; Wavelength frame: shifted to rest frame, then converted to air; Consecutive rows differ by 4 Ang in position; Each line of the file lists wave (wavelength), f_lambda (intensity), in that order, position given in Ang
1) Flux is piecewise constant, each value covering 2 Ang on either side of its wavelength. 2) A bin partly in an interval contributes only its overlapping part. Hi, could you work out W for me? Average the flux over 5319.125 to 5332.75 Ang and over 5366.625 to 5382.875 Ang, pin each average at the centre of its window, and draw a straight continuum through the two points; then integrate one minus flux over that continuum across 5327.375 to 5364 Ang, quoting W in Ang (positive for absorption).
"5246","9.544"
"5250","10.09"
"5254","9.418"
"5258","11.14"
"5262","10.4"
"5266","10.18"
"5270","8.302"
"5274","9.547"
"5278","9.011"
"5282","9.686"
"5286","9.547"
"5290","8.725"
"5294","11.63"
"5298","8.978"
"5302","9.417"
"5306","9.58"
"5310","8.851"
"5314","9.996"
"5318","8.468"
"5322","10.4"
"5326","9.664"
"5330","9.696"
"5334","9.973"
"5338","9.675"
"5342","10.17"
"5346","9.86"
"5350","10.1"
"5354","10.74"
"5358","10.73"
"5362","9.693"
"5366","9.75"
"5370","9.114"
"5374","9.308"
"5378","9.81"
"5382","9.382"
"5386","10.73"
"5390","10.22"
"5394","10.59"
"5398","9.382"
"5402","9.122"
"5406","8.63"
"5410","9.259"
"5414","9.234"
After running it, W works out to -1.5 Ang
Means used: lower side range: 9.83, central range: 10.1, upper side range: 9.43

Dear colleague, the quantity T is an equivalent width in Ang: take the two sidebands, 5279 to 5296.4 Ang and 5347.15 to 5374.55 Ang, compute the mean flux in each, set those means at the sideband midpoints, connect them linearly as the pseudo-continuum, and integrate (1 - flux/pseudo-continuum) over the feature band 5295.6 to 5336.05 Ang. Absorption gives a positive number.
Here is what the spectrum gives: 1.4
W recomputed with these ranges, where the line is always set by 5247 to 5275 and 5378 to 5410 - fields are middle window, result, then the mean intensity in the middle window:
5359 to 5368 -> -0.09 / 9.83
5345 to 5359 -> -0.88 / 10.4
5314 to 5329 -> 0.31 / 9.59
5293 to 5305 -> -0.02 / 9.84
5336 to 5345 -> -0.14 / 9.92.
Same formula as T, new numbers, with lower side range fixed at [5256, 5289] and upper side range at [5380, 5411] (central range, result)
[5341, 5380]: -1.0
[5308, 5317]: 0.3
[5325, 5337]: -0.1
